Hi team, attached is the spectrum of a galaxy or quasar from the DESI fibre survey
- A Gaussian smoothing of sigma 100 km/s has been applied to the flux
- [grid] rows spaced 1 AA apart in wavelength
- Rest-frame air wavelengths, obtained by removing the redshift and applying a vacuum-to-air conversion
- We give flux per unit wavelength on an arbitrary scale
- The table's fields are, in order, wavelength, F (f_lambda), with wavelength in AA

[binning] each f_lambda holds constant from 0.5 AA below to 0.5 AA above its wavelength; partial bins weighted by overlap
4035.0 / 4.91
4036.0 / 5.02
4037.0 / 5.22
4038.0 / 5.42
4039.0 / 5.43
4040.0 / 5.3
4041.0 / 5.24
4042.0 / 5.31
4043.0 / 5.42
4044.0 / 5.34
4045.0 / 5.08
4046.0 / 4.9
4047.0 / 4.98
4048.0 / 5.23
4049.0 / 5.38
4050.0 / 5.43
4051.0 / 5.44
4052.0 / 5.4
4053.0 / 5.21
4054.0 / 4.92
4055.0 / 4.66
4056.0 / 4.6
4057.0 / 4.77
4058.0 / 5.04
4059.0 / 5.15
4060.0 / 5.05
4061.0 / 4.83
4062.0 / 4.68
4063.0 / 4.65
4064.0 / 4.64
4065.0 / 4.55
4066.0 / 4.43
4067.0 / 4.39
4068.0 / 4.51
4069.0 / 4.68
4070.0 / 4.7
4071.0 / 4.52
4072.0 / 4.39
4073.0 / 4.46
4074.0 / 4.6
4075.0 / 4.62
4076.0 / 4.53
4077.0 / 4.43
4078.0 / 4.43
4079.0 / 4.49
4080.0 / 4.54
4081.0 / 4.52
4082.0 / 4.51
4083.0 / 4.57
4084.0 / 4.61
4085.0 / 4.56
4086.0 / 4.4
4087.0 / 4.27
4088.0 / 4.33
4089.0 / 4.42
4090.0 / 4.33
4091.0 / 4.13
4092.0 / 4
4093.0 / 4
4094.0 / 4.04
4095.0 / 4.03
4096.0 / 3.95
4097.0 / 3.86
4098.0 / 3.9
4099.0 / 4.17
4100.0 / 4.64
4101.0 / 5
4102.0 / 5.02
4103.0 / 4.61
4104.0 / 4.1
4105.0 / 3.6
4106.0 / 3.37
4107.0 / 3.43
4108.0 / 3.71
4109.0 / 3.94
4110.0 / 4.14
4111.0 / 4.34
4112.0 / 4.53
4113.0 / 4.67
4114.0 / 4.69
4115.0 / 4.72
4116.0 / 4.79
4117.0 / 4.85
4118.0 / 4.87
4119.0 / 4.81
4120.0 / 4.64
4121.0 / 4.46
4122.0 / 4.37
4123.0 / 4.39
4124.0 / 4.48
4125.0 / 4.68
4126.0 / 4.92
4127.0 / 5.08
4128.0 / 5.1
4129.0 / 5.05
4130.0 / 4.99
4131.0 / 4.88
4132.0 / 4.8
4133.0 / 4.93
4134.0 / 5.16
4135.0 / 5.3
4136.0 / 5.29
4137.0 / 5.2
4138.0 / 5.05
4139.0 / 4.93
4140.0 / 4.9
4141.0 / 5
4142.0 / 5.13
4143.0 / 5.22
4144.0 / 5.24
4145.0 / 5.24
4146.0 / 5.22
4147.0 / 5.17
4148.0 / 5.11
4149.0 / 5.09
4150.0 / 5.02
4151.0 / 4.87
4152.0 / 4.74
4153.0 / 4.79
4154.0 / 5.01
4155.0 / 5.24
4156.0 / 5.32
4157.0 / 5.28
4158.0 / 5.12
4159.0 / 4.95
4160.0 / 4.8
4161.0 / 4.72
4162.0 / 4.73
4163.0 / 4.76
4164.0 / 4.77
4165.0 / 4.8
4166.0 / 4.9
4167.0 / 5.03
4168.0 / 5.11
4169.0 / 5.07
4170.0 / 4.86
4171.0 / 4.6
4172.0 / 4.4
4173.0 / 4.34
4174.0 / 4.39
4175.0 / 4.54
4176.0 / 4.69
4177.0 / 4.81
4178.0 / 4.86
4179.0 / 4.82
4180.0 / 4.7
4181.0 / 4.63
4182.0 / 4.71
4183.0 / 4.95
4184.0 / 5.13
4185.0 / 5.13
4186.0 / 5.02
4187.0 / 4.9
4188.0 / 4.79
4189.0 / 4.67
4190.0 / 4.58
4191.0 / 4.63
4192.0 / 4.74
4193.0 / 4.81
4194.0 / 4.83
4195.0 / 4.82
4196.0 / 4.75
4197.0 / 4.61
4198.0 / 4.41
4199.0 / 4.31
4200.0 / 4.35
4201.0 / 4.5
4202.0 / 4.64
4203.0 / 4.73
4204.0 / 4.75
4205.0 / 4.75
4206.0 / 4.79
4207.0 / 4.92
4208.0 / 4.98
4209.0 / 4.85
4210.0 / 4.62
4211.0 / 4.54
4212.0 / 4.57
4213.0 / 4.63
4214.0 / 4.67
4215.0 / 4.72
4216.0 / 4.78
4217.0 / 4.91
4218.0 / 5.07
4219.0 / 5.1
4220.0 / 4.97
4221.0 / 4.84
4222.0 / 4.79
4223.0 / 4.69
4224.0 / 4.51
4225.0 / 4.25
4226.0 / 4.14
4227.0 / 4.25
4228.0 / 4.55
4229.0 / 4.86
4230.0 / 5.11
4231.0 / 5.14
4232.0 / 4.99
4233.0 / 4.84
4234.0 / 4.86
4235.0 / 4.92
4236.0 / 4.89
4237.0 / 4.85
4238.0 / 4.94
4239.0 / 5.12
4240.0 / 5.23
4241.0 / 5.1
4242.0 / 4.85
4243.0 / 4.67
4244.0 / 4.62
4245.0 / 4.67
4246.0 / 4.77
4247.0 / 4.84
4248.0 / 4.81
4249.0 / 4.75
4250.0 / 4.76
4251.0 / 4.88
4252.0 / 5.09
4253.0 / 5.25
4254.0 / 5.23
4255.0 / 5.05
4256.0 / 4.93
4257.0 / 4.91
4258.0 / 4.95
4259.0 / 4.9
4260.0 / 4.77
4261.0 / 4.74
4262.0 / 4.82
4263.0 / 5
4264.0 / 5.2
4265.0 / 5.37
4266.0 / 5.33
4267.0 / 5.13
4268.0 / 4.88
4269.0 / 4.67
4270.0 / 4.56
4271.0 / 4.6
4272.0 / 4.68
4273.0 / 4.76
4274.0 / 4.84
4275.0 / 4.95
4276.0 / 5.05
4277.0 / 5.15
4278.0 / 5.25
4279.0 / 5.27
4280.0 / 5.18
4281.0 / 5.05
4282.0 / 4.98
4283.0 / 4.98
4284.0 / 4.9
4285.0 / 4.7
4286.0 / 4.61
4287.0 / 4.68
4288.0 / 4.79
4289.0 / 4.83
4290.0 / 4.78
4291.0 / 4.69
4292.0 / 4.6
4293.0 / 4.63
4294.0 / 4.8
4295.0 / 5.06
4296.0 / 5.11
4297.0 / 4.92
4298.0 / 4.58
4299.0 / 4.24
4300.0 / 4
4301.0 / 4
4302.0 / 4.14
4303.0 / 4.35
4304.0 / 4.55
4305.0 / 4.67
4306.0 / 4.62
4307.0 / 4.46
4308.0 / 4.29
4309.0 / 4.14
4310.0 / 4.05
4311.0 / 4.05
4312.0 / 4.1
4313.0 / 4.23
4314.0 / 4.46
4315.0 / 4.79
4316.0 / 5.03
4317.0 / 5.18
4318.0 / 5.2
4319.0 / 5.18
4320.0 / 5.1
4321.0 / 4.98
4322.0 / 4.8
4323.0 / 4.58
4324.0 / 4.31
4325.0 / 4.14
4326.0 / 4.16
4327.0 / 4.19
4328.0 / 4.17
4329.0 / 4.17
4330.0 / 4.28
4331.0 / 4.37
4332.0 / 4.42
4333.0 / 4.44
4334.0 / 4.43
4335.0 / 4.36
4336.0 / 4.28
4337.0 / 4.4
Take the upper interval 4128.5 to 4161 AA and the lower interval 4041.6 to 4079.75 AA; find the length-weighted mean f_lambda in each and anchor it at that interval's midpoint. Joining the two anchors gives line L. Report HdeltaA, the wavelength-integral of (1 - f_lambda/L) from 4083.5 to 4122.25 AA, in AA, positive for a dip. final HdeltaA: 5.0 AA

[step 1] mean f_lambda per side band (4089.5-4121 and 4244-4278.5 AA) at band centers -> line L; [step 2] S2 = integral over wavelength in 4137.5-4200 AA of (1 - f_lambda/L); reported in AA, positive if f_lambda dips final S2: -4.4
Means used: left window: 4.29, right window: 4.92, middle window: 4.86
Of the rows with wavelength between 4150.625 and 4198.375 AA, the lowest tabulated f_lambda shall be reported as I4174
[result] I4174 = 4.34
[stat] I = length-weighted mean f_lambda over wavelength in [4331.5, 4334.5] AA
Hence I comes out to 4.43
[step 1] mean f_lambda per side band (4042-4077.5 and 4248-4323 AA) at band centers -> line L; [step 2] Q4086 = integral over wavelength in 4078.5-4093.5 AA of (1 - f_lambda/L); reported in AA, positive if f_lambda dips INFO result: 1.4 AA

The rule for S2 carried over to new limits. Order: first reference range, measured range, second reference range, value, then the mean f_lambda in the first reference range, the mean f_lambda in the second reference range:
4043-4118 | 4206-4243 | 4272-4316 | -1.4 AA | 4.55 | 4.66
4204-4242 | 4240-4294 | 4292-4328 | -2.6 AA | 4.8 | 4.54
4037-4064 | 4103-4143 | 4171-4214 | 2.0 AA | 5.1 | 4.7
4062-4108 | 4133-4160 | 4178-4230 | -3.3 AA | 4.35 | 4.72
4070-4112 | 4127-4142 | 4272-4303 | -2.2 AA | 4.29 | 4.78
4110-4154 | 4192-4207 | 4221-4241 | 0.5 AA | 4.89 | 4.79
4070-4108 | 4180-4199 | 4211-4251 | -0.5 AA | 4.3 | 4.79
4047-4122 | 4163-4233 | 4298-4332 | -3.9 AA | 4.53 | 4.46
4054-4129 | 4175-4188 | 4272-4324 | -0.8 AA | 4.48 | 4.71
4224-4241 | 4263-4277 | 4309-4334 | -0.8 AA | 4.81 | 4.51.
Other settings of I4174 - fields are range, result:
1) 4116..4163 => 4.37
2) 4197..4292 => 4.14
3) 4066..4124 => 3.37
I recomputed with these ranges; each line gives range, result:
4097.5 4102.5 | 4.55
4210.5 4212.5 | 4.55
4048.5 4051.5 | 5.42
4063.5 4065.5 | 4.59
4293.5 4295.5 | 4.93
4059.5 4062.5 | 4.85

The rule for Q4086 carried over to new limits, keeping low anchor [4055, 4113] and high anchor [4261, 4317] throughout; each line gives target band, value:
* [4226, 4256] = -1.5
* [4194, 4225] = -0.8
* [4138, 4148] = -1.4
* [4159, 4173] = -0.8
